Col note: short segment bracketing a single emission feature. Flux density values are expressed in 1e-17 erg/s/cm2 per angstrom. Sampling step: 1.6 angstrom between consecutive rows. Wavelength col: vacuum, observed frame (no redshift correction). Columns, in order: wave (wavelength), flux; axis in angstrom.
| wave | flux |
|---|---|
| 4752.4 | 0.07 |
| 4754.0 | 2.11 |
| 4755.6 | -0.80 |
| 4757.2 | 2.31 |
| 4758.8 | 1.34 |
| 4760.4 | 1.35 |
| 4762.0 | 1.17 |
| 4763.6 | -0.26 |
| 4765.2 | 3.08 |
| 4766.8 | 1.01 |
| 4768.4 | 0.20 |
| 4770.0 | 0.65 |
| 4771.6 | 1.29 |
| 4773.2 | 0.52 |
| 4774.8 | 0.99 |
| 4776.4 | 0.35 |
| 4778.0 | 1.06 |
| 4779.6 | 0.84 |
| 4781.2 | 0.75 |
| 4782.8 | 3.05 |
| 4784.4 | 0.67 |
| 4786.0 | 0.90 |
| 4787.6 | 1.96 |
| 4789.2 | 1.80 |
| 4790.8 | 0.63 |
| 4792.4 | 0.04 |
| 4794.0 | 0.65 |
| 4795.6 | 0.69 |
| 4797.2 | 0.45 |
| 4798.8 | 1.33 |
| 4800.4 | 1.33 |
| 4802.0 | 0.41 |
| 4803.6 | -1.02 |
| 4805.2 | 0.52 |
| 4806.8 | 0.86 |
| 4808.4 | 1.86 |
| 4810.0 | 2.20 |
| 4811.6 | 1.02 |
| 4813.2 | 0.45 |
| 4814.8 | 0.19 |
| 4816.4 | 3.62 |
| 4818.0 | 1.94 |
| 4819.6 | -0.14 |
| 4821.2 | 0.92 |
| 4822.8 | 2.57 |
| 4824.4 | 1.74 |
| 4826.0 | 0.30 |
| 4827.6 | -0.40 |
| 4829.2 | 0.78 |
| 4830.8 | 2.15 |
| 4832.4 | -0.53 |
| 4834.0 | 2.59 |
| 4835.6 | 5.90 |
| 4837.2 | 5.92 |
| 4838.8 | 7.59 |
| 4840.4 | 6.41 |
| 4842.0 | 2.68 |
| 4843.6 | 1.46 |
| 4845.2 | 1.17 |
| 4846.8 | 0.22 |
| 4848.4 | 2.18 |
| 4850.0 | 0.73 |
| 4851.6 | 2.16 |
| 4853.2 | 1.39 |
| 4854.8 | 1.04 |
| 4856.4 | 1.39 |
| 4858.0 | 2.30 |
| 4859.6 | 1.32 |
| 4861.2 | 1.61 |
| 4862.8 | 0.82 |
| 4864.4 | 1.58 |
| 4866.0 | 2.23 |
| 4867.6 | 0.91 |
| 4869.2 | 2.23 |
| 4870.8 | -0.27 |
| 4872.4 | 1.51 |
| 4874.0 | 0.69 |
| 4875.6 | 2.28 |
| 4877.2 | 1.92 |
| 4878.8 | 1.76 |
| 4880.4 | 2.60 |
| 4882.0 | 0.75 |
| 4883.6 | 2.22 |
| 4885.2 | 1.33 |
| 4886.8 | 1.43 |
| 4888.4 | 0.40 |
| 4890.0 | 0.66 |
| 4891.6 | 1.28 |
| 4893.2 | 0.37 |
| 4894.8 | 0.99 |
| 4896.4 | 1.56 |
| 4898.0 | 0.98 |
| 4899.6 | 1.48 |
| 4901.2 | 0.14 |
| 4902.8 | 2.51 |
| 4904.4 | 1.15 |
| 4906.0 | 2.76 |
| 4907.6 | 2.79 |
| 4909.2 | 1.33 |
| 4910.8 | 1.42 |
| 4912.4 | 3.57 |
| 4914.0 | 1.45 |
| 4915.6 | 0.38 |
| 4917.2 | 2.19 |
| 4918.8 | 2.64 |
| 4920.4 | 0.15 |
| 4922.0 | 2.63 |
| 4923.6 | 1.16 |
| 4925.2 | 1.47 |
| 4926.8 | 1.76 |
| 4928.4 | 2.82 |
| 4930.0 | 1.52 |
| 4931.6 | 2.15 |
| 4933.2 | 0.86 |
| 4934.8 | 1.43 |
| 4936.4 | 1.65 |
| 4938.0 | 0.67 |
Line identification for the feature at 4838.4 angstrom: [O II] 3727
